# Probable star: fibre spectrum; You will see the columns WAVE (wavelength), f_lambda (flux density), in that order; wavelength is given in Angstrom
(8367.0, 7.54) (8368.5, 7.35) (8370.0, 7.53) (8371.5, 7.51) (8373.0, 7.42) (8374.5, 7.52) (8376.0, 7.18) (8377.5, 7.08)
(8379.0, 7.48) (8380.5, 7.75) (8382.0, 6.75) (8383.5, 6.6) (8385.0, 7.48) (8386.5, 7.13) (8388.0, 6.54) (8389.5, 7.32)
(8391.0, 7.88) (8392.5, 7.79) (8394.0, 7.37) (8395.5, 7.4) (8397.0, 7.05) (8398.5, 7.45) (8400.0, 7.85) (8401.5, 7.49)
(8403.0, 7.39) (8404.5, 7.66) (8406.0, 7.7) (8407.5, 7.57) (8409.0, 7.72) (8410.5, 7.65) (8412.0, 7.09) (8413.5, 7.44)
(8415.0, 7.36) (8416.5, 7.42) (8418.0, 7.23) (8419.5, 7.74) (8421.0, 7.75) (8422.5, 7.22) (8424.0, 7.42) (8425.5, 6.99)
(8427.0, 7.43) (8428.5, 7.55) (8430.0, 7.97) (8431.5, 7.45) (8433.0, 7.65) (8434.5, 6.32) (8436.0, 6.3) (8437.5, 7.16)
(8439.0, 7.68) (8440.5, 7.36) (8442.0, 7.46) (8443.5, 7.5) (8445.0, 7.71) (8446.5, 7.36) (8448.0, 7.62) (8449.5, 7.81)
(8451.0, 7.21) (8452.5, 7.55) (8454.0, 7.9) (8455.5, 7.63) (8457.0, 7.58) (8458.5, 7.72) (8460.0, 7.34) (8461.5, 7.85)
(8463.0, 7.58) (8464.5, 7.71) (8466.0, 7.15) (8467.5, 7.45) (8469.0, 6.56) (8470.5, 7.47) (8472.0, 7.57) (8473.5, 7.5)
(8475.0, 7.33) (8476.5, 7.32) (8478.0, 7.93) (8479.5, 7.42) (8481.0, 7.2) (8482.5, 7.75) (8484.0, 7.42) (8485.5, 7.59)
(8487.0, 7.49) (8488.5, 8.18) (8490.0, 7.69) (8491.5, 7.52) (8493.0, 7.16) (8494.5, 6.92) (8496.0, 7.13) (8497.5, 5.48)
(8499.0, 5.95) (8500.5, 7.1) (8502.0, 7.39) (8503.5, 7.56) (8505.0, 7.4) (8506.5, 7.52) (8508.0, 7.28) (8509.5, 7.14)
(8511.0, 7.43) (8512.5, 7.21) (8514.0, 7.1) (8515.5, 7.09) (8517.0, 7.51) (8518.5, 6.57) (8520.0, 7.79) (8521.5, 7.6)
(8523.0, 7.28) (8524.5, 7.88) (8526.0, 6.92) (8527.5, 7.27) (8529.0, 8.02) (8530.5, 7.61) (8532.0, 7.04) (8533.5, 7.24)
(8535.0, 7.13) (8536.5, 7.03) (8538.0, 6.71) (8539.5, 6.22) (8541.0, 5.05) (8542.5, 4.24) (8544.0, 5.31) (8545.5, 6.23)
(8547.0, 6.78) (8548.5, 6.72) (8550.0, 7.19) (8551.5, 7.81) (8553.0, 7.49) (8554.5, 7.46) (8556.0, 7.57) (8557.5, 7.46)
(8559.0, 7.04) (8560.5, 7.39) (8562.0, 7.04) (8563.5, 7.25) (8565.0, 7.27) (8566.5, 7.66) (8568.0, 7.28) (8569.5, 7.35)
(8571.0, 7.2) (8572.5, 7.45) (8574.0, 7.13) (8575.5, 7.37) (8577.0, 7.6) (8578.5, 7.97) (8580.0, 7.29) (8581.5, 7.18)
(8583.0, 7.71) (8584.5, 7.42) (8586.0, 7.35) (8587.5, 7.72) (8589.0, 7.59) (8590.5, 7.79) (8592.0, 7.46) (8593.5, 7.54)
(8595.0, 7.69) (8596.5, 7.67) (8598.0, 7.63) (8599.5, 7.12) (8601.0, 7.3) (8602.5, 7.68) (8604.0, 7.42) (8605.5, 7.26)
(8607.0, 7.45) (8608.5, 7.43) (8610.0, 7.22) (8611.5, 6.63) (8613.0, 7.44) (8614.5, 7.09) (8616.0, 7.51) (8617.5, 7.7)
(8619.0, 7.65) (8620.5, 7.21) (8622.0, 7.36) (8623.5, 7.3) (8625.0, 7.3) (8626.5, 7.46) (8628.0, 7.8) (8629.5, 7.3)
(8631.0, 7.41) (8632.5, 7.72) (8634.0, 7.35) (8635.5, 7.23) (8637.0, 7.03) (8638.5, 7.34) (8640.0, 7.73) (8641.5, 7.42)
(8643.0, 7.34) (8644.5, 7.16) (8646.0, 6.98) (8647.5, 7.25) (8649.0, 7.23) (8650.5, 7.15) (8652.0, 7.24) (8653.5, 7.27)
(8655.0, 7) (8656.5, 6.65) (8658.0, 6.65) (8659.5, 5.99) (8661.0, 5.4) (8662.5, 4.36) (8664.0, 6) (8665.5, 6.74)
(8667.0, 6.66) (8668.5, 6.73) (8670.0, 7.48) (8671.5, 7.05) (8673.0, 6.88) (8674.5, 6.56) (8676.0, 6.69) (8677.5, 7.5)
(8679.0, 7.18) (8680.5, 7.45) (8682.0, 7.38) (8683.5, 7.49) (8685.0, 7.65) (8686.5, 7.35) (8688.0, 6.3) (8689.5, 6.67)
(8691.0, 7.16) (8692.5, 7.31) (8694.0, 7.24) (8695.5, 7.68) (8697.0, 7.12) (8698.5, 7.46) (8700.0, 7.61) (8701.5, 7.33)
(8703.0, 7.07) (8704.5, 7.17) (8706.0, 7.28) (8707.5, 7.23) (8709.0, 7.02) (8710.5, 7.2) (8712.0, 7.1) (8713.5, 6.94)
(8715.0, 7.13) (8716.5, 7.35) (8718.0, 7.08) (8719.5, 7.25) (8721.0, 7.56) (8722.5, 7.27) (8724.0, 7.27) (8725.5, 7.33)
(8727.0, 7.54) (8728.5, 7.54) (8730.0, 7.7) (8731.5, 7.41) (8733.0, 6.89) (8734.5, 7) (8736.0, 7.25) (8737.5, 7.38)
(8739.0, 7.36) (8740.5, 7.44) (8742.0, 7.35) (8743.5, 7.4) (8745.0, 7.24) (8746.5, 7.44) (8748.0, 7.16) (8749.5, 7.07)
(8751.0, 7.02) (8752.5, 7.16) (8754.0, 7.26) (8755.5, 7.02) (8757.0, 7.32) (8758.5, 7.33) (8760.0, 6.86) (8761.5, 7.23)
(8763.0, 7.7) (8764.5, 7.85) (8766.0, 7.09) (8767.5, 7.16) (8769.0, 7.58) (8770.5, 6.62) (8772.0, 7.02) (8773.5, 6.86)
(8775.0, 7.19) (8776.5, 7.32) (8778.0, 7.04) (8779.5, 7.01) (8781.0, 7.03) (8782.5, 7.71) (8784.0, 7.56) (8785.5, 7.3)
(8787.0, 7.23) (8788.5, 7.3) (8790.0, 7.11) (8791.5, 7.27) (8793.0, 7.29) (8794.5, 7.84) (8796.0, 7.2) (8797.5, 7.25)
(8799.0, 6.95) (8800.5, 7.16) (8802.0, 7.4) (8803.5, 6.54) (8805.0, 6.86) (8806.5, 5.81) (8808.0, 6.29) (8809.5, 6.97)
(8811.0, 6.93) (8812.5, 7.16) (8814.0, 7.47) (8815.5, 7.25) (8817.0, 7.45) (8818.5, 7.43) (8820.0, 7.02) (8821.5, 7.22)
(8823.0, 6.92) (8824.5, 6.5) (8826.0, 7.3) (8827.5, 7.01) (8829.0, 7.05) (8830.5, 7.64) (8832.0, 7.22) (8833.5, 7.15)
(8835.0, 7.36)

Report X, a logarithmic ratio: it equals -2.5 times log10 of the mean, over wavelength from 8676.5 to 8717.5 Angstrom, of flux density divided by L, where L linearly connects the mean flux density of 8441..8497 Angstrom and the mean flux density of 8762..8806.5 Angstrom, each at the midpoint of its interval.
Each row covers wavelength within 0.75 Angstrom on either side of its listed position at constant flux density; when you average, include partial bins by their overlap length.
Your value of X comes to 0.01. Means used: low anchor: 7.48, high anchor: 7.2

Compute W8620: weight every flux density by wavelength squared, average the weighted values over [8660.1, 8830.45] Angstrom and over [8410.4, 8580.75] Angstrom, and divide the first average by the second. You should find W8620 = 1.04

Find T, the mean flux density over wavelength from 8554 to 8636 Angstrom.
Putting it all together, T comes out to 7.42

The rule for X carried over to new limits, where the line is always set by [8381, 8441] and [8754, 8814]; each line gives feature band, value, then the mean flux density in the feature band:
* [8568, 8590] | -0.03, 7.45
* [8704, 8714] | 0.01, 7.14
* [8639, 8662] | 0.04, 6.94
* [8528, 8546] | 0.12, 6.5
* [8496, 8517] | 0.04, 7.07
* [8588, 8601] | -0.04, 7.55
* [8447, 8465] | -0.04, 7.62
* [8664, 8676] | 0.06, 6.81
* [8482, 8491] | -0.05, 7.68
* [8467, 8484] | -0.01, 7.41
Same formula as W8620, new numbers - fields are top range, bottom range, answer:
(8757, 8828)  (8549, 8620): 1.01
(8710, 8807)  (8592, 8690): 1.04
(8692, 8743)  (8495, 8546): 1.10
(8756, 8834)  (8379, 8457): 1.05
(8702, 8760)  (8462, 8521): 1.05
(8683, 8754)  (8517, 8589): 1.06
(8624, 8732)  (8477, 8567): 1.04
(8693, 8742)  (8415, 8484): 1.04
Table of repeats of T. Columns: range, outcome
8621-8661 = 7.18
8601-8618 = 7.34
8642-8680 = 6.77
